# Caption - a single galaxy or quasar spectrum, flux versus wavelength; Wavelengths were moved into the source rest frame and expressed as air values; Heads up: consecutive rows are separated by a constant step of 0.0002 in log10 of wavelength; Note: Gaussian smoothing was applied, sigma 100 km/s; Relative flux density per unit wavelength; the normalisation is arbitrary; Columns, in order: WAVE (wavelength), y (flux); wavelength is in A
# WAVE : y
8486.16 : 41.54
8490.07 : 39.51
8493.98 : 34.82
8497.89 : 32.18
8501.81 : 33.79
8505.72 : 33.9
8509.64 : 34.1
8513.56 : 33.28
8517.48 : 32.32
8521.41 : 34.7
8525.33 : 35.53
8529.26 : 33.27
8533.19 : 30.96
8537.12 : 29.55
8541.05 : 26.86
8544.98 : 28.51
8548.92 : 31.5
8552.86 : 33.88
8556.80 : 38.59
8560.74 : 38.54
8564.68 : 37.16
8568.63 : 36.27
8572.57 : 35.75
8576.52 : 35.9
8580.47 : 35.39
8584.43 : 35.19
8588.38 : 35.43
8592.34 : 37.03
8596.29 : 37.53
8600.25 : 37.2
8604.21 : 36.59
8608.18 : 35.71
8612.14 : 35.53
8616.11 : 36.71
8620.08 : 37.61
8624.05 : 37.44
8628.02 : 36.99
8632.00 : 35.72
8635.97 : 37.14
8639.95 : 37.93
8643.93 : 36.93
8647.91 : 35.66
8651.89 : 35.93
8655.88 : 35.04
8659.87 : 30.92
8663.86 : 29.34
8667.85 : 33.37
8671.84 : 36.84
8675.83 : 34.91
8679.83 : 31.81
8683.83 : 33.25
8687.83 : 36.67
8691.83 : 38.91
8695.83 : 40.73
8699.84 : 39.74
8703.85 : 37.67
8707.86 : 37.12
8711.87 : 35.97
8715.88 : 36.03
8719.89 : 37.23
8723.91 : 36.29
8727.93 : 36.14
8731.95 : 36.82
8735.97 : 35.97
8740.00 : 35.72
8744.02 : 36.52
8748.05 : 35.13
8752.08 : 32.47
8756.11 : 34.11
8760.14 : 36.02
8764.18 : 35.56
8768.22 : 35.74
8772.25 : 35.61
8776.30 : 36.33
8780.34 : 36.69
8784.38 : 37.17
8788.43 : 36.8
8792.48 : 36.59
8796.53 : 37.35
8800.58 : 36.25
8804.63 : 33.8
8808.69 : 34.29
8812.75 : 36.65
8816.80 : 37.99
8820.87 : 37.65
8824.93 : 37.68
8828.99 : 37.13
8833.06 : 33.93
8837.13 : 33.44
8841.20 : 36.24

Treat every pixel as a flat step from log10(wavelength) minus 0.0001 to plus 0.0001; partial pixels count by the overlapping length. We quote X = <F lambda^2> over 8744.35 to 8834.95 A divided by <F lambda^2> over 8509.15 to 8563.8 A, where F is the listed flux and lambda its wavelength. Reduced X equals 1.2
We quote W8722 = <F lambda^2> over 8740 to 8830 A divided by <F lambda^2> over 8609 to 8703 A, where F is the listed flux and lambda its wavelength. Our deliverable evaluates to 1.03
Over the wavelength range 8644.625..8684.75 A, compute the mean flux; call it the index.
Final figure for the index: 33.8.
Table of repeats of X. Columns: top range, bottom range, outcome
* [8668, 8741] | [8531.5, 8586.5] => 1.11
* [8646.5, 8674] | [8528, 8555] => 1.14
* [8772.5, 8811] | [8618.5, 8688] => 1.06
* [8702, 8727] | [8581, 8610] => 1.04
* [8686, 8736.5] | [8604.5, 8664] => 1.06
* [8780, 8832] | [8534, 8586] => 1.14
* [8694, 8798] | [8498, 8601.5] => 1.11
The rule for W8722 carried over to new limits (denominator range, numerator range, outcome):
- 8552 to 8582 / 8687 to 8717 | 1.07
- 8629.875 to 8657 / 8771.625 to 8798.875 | 1.04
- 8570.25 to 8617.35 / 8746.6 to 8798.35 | 1.03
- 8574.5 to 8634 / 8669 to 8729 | 1.03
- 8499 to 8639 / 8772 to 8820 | 1.10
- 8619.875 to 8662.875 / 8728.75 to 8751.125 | 1.02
